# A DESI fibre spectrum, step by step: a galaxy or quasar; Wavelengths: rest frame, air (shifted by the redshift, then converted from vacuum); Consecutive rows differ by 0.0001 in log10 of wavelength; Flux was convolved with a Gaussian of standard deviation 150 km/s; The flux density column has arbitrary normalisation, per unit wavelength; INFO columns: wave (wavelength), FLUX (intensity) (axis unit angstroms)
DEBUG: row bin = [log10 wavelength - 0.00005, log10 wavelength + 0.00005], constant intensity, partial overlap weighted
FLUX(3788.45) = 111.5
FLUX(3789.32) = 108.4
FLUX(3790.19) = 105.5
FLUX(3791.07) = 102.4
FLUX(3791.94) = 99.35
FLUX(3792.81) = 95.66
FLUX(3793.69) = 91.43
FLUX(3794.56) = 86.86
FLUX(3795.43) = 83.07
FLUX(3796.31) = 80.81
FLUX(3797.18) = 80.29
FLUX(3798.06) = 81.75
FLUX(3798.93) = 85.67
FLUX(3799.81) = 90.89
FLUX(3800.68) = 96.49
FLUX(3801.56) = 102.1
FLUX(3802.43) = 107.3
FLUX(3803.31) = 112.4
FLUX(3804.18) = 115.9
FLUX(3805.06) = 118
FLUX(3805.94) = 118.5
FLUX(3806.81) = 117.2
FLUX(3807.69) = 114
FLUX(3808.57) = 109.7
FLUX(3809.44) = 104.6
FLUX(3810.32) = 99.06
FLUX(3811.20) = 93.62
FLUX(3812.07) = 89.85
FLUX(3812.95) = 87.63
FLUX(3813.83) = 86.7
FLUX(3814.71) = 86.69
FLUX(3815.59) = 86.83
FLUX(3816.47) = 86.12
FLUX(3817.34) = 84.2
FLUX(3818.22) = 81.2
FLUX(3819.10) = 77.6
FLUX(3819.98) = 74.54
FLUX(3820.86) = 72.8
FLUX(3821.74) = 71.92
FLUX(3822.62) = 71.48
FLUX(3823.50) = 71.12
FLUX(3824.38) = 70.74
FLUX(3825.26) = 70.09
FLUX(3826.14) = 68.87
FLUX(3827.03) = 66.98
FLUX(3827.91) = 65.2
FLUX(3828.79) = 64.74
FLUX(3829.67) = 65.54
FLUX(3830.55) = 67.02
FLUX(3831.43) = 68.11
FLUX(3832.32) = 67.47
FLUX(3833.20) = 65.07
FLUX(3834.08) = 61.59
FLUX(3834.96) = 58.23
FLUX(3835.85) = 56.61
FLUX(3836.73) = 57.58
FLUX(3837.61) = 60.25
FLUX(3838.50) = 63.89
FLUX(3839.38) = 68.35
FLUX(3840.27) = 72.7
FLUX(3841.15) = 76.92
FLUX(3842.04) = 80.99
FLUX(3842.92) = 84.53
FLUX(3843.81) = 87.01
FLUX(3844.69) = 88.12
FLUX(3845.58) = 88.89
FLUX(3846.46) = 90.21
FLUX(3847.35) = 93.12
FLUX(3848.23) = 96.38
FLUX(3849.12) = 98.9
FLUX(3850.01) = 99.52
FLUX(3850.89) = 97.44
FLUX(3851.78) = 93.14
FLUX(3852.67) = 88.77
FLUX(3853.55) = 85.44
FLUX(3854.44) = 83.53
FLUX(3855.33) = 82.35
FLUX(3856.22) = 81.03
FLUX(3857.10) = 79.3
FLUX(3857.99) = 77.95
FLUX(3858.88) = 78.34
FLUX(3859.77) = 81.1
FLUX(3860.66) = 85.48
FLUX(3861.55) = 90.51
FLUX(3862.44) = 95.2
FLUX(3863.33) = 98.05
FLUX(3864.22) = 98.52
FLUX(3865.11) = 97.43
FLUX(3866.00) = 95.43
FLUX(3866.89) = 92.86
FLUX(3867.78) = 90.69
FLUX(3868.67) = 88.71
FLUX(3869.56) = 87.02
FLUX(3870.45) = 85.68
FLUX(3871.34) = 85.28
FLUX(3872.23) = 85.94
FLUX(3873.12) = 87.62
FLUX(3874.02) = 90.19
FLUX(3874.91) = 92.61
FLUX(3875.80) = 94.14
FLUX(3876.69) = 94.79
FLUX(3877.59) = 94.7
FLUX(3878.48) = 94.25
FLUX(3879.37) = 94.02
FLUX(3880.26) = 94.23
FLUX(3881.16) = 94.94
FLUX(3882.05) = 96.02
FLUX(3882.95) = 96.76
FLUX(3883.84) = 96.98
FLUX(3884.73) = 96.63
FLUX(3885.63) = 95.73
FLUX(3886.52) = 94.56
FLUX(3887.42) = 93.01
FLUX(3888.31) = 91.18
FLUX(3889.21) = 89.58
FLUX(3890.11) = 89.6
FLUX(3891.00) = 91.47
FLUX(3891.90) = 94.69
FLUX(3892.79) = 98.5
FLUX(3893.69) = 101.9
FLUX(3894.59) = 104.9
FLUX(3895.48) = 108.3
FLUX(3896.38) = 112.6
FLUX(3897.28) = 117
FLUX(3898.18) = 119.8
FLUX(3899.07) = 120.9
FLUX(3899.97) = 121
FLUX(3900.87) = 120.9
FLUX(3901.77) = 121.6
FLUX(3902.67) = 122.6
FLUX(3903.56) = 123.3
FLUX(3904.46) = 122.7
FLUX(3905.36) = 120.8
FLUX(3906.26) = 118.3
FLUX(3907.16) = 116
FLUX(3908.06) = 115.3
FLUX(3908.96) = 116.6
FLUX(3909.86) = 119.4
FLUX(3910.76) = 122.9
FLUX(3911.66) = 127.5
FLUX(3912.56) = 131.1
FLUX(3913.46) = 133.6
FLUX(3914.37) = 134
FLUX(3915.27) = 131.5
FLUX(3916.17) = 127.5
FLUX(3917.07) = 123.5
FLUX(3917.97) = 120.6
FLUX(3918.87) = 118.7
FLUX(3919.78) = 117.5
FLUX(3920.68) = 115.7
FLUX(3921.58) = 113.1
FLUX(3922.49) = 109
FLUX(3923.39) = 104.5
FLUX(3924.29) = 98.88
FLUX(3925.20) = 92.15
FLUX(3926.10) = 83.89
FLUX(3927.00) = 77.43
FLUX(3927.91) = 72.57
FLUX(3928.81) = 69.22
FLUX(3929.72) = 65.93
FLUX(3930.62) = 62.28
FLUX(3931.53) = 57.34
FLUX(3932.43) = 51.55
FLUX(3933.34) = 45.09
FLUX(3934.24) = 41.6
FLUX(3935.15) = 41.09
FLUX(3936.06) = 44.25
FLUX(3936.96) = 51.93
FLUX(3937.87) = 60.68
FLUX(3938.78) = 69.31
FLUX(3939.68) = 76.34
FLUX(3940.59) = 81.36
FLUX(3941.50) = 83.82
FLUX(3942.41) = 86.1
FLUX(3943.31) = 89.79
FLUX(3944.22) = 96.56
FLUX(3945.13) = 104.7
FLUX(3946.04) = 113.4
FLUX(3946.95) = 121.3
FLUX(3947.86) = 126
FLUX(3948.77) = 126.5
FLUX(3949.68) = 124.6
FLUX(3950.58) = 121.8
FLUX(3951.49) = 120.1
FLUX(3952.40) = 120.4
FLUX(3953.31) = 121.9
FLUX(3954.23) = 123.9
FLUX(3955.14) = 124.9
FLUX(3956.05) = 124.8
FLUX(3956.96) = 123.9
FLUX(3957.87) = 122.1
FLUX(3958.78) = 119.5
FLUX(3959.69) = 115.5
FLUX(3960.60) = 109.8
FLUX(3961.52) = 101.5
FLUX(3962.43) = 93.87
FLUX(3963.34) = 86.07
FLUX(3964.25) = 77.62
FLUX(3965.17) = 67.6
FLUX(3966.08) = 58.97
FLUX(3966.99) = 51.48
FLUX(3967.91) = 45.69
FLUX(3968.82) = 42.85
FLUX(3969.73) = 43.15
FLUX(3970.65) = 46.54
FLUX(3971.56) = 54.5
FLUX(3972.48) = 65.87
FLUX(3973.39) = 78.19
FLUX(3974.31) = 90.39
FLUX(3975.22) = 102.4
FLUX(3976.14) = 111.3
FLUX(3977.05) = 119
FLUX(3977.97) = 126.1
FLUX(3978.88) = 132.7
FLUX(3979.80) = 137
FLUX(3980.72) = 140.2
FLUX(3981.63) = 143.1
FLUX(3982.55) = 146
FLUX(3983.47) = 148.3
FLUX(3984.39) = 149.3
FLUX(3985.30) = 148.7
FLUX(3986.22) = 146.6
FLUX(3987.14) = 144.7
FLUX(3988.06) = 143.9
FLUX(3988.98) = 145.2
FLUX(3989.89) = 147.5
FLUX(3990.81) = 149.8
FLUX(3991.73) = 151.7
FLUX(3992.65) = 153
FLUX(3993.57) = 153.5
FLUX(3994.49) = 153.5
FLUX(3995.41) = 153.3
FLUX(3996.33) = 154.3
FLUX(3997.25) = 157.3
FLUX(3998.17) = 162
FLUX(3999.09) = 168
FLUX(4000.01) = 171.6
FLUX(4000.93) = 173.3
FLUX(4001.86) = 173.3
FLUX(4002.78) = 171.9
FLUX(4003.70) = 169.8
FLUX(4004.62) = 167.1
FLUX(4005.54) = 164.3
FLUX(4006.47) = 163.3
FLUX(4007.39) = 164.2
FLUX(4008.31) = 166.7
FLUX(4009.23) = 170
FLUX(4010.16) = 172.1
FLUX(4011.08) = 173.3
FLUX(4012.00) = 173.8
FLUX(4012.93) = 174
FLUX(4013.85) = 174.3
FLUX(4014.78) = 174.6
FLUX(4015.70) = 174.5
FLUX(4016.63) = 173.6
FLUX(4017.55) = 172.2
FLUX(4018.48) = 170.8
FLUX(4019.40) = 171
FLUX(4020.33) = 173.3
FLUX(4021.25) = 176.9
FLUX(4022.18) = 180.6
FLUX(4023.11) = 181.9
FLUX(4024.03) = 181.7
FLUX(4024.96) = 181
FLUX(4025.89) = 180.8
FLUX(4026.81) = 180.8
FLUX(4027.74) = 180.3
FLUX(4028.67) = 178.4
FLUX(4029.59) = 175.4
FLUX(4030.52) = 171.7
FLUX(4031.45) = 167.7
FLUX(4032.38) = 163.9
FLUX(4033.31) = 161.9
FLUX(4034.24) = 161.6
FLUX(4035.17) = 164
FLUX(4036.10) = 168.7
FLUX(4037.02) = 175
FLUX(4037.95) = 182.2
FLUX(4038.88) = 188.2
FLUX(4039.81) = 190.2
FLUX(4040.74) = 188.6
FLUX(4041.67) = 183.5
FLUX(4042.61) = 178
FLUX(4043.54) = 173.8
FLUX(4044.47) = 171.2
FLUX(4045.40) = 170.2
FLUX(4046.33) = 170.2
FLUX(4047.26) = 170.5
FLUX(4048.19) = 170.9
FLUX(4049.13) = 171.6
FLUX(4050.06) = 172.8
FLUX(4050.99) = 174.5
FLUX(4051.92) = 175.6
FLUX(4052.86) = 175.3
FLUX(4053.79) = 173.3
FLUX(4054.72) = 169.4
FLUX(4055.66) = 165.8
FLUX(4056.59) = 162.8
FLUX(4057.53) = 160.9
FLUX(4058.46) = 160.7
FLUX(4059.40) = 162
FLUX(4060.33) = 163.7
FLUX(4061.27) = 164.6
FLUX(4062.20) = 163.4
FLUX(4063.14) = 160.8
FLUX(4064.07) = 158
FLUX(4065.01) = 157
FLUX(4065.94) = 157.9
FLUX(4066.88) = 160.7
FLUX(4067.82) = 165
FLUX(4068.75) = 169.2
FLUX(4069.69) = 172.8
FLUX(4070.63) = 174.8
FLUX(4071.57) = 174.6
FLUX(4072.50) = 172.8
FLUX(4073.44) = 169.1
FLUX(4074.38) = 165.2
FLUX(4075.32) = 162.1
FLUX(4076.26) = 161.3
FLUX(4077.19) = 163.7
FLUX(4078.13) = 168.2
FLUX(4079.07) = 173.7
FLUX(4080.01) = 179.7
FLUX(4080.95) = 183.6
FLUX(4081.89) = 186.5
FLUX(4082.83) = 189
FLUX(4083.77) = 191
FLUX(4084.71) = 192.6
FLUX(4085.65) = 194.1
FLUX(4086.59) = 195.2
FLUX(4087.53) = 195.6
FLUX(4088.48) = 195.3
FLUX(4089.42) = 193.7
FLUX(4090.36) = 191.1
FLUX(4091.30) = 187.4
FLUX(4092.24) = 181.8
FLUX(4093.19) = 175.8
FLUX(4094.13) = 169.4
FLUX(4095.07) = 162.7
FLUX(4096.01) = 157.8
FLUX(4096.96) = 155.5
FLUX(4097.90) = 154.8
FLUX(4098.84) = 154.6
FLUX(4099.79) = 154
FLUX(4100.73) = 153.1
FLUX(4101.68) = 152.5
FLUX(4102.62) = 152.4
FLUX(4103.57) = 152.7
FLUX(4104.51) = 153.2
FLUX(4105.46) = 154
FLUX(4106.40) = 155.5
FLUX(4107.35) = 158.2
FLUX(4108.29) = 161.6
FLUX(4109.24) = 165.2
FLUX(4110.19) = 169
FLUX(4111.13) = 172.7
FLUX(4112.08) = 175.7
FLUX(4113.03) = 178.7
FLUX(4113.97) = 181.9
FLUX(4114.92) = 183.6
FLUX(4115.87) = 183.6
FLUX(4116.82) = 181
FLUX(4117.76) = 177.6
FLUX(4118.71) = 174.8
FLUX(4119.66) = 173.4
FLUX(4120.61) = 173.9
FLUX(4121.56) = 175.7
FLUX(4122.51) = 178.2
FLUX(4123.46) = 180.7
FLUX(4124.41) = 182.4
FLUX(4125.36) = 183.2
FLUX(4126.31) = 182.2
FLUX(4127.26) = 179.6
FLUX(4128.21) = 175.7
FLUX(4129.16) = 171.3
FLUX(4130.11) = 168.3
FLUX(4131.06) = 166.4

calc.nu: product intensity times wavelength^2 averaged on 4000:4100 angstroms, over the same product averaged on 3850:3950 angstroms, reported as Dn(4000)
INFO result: 1.9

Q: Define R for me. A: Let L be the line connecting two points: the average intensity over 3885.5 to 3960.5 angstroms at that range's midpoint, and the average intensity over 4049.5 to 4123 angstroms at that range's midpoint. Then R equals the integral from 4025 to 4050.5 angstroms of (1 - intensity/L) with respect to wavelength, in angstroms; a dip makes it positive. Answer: -4.09 angstroms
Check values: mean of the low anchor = 103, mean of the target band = 175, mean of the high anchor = 171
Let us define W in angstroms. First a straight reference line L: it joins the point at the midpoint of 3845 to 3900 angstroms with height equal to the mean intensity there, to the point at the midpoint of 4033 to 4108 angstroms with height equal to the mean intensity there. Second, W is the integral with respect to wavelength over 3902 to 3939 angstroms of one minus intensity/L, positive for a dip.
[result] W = 4.5 angstroms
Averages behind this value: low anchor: 93.9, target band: 97.6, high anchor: 171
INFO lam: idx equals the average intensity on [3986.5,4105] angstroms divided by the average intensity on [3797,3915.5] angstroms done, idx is 1.82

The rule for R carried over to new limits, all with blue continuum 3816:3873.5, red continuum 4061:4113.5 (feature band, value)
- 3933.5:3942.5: 4.1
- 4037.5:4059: -2.6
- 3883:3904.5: -1.6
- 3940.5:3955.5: 0.9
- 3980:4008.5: -4.3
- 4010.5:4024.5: -3.0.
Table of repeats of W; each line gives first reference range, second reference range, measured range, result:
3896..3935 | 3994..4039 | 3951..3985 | 9.0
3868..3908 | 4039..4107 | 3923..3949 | 8.9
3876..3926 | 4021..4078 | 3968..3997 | 4.3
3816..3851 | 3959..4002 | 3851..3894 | -2.0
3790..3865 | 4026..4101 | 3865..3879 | 1.5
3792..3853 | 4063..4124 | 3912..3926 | -0.2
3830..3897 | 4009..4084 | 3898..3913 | -2.0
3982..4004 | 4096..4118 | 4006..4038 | -3.1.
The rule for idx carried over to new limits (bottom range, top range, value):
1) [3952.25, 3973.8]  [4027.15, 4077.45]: 1.93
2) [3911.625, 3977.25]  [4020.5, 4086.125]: 1.86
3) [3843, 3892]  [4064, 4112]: 1.87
